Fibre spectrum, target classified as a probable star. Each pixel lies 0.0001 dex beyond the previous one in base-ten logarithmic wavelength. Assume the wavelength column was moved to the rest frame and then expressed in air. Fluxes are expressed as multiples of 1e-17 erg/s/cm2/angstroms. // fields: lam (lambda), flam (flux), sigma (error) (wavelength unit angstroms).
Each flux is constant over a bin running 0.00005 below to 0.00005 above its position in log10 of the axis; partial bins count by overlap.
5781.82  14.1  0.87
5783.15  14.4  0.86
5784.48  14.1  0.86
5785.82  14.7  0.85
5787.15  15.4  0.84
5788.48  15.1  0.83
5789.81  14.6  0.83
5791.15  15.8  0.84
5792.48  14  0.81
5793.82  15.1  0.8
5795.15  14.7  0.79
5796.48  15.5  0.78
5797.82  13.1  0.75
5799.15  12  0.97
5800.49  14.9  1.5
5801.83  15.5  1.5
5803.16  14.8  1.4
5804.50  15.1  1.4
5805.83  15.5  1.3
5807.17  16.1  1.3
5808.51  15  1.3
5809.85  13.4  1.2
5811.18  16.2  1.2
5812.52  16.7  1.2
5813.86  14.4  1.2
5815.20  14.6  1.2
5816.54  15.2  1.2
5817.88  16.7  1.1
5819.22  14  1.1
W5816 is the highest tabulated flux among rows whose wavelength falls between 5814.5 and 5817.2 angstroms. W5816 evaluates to 15.2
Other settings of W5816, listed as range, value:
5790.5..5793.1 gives 15.8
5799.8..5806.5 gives 15.5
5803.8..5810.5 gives 16.1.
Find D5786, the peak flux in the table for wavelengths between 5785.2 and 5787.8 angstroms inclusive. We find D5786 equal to 15.4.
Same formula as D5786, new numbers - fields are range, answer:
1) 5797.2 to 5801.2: 14.9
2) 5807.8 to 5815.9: 16.7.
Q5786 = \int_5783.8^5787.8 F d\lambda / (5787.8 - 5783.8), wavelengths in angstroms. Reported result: 14.7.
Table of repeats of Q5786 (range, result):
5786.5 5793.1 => 15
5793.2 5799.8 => 14.1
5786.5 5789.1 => 15.3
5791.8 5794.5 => 14.6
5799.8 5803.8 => 15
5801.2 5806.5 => 15.2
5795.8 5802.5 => 14.2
